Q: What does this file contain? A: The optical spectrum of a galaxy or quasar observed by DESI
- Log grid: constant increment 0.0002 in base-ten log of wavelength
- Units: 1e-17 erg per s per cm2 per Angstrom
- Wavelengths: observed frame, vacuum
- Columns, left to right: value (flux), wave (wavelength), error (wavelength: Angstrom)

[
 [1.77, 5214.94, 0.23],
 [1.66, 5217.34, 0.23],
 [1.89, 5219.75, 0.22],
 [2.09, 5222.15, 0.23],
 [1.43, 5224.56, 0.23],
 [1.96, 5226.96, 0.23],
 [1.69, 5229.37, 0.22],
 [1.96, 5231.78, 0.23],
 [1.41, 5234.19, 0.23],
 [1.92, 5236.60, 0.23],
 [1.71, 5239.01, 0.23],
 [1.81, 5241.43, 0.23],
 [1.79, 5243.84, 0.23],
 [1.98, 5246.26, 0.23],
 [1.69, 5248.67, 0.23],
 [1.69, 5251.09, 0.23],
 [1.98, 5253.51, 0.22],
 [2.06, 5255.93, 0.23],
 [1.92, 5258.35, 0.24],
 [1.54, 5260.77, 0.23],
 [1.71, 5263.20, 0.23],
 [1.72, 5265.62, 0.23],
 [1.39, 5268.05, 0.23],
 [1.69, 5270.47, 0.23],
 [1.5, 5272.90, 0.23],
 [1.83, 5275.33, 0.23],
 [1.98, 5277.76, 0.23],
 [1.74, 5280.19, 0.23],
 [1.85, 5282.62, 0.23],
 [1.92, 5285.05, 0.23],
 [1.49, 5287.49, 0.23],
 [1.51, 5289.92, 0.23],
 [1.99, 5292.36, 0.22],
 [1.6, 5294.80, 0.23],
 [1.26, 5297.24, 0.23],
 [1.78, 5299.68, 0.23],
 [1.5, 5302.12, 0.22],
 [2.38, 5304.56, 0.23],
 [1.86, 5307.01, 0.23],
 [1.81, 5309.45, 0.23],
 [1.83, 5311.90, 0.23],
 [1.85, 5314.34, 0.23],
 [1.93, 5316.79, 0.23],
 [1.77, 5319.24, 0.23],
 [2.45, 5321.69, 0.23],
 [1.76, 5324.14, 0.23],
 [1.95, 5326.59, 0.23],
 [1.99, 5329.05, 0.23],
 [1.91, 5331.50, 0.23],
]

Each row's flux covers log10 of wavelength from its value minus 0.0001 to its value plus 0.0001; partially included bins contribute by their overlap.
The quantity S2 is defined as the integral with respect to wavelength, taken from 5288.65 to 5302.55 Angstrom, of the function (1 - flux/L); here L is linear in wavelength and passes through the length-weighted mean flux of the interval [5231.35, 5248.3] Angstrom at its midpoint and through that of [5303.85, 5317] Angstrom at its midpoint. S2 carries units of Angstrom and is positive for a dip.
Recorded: 2.1 Angstrom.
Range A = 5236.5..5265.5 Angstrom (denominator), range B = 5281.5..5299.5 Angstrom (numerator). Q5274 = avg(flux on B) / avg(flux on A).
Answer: 0.9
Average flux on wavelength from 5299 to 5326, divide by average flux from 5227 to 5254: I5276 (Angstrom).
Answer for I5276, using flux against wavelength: 1.07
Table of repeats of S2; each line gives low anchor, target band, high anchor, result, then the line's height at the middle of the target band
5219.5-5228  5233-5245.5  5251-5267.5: 0.5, 1.82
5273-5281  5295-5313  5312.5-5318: 1.0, 1.86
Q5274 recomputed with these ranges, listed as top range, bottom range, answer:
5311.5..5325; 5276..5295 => 1.10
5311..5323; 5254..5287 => 1.12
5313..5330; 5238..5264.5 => 1.08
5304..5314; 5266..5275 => 1.23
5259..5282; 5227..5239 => 0.96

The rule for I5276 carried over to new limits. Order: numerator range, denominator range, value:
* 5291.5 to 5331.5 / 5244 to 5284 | 1.05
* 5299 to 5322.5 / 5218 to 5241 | 1.07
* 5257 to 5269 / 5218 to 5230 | 0.92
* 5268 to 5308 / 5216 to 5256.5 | 0.96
